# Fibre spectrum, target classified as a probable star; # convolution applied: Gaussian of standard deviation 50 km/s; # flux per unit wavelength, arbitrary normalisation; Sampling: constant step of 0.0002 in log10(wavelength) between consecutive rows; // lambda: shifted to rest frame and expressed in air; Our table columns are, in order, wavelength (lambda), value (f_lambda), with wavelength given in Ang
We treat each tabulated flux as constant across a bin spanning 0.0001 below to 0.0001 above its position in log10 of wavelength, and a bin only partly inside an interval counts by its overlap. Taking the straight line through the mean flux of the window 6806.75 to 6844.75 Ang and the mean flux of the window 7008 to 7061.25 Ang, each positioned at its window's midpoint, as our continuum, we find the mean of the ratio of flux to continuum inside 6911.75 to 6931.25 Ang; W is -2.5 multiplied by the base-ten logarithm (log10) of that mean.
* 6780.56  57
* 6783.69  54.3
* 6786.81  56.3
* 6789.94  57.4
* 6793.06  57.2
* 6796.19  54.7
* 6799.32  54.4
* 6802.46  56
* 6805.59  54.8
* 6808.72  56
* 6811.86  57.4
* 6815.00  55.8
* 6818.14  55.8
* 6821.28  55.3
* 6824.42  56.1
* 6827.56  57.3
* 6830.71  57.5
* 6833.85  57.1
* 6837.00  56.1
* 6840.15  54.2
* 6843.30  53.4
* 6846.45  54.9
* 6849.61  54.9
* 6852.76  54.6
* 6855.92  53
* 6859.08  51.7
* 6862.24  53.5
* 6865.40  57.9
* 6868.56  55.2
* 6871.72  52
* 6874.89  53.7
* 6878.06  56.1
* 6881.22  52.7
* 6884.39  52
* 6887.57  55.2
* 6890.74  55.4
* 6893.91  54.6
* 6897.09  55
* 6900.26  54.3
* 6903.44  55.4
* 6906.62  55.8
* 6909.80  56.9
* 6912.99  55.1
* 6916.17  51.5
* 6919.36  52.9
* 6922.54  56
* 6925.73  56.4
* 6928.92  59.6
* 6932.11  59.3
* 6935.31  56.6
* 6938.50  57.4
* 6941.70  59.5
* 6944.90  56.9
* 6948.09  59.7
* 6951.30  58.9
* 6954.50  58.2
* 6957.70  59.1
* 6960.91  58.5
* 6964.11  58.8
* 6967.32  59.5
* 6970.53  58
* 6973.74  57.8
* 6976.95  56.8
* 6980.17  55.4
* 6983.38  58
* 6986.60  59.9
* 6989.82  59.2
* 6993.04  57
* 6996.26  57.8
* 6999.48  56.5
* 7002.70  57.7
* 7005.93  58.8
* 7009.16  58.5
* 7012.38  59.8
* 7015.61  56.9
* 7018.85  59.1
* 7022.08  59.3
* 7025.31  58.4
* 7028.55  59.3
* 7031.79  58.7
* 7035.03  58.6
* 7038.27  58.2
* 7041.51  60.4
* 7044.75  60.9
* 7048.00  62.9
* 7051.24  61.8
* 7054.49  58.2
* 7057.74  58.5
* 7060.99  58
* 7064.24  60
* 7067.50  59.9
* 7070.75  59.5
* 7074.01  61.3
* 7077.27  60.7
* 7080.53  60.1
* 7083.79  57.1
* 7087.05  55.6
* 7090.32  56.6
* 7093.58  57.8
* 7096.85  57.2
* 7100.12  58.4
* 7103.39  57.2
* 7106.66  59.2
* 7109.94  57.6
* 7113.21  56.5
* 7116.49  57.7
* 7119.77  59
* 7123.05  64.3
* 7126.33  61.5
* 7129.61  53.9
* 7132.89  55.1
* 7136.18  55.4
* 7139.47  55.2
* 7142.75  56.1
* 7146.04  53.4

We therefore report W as 0.04 mag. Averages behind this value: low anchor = 56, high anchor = 59.3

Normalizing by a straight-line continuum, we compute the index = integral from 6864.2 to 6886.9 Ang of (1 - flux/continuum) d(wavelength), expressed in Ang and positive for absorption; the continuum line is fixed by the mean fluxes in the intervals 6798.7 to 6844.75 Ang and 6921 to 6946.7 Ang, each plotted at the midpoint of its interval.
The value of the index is 1.02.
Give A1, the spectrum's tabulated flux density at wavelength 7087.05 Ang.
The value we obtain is 55.6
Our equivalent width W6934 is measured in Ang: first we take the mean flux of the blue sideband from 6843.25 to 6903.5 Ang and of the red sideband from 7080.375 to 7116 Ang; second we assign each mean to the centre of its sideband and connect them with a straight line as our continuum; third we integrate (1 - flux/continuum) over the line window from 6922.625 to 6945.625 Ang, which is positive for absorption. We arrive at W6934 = -1.1 Ang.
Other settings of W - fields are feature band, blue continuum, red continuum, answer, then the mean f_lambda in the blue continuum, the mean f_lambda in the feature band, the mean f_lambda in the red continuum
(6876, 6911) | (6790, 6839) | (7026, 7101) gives 0.044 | 56.1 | 54.8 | 59.1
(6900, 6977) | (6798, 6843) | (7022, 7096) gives 0.006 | 55.9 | 57.2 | 59.2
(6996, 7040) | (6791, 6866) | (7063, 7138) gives -0.019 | 55.4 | 58.4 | 58.3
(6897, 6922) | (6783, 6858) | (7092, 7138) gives 0.032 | 55.6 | 54.7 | 57.9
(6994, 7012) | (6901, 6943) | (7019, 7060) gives 0.010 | 56.3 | 58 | 59.6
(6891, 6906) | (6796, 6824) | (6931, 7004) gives 0.040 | 55.6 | 55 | 58.1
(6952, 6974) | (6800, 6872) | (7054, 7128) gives -0.030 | 55.3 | 58.6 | 58.8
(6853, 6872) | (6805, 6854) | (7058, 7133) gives 0.040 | 55.7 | 54.1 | 58.5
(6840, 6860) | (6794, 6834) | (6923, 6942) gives 0.054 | 56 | 53.8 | 57.9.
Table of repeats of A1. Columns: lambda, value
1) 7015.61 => 56.9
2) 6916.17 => 51.5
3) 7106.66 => 59.2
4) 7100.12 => 58.4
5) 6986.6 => 59.9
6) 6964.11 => 58.8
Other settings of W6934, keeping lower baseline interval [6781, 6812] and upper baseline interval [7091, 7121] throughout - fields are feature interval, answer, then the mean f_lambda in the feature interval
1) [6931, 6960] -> -0.83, 58.4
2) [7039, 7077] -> -1.73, 60.1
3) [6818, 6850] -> 0.19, 55.7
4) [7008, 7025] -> -0.44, 58.7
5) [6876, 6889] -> 0.55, 54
